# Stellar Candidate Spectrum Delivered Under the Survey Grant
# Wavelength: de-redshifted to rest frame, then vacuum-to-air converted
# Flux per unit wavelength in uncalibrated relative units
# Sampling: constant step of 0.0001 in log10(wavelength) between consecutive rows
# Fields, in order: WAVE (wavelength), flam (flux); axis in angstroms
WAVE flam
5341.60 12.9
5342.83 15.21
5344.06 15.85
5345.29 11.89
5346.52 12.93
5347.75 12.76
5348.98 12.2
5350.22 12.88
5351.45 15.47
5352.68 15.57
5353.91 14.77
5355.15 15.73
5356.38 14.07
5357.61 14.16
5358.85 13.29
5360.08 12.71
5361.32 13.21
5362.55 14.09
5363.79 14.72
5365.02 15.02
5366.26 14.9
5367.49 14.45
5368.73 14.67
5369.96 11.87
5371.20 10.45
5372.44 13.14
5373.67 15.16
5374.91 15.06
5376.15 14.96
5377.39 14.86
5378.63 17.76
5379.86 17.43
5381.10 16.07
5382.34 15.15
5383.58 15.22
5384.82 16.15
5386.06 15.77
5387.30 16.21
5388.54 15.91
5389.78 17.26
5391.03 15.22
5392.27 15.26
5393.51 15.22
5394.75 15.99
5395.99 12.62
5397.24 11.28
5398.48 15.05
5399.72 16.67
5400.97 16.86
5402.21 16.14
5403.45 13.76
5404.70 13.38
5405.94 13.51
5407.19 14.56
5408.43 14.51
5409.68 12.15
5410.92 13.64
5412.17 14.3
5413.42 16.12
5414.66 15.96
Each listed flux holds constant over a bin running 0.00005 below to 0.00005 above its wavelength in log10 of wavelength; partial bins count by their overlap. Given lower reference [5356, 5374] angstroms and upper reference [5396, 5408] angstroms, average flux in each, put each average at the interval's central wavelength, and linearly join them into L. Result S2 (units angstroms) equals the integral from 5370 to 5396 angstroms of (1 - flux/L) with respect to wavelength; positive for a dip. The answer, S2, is -2.2 angstroms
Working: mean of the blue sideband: 13.7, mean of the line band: 15.3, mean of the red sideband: 14.5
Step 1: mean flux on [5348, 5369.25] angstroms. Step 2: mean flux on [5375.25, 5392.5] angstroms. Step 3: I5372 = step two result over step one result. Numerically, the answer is 1.12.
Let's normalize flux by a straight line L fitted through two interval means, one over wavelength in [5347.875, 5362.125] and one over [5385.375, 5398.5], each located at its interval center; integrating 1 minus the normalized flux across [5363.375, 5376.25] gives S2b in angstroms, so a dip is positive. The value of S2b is 0.4 angstroms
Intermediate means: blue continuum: 14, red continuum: 15.1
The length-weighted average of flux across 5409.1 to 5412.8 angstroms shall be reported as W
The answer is 13.4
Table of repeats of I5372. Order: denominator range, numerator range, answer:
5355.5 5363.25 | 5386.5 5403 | 1.12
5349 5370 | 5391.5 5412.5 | 1.01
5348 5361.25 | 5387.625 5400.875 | 1.08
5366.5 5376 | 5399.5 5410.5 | 1.06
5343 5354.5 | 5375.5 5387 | 1.15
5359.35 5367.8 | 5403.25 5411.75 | 0.97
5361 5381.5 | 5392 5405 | 1.01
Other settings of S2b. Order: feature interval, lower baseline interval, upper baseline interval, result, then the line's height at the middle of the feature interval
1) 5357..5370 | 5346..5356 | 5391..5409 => 0.2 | 14.2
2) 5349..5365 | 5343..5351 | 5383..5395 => -0.4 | 13.9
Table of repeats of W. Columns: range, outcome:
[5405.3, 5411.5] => 13.7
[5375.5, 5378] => 14.9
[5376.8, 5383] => 16.3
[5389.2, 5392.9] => 15.9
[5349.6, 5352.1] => 14.2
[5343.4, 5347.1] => 13.6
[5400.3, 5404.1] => 15.6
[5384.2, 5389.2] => 16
